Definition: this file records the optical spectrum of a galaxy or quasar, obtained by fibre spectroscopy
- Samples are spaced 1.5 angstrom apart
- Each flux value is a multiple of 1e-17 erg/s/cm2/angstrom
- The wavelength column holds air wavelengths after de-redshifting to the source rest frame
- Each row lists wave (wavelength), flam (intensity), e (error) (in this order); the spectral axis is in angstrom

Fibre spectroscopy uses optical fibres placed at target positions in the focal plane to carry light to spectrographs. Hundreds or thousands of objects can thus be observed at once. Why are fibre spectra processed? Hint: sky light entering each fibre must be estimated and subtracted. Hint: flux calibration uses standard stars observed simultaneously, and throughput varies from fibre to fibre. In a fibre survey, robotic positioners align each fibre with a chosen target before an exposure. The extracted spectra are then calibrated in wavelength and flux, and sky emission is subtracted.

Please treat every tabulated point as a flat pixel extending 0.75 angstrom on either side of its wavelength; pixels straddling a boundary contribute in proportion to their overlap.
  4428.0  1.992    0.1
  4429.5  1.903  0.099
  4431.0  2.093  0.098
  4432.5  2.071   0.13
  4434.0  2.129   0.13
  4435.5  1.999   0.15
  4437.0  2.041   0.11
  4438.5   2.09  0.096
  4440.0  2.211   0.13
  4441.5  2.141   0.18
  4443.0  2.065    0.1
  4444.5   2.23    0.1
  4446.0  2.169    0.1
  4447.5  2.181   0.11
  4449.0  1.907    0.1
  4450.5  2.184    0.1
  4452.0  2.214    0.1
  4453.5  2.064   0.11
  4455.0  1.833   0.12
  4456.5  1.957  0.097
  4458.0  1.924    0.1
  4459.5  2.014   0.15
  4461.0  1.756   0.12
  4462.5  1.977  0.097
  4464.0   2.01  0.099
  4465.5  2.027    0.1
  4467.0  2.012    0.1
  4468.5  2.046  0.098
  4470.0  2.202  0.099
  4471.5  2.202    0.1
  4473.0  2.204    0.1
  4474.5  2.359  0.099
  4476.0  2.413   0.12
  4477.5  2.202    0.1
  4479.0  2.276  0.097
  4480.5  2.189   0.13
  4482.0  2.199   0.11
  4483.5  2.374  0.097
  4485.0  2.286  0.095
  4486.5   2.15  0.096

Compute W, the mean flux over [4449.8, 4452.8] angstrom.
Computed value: 2.2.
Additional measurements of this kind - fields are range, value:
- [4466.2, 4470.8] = 2.09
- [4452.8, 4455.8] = 1.95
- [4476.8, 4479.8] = 2.24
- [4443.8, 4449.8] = 2.12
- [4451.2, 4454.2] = 2.14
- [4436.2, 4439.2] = 2.06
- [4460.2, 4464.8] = 1.92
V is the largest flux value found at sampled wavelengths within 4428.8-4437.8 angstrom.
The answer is 2.129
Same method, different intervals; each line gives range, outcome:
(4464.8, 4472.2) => 2.202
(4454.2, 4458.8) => 1.957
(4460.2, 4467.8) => 2.027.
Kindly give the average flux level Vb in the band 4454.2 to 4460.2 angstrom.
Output 1.93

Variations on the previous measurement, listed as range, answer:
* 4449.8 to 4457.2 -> 2.05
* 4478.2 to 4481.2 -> 2.23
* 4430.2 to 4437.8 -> 2.07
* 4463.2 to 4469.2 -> 2.02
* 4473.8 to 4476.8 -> 2.38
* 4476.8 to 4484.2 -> 2.25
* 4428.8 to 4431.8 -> 2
